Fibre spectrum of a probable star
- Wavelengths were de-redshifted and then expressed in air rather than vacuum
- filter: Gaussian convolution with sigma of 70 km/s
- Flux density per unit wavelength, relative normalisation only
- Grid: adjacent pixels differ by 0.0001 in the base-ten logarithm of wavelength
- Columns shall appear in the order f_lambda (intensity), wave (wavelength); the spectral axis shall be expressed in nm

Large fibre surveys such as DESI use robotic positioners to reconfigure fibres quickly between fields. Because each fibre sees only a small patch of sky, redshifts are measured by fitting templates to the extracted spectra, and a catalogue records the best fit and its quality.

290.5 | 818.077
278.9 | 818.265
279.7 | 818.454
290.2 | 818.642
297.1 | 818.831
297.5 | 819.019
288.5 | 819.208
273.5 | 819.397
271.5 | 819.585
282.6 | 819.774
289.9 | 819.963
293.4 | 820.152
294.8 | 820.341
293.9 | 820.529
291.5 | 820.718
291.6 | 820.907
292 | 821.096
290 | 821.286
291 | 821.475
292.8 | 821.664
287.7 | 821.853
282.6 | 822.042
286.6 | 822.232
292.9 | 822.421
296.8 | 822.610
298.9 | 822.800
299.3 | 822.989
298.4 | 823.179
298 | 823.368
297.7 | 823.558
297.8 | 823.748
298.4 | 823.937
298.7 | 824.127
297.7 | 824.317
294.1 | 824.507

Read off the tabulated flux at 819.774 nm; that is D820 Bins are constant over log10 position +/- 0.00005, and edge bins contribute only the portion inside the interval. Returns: 282.6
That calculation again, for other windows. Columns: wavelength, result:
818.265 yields 278.9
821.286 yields 290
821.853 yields 287.7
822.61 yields 296.8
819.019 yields 297.5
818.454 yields 279.7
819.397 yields 273.5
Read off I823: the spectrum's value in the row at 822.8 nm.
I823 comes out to 298.9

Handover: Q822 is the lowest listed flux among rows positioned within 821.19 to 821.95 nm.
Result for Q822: 287.7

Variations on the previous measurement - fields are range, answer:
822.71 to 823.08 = 298.9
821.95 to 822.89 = 282.6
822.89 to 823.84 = 297.7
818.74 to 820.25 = 271.5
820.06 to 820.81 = 291.5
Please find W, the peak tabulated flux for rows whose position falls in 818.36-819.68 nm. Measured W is 297.5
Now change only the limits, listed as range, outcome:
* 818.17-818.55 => 279.7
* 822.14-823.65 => 299.3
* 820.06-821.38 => 294.8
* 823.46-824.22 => 298.7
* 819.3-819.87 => 282.6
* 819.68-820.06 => 289.9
